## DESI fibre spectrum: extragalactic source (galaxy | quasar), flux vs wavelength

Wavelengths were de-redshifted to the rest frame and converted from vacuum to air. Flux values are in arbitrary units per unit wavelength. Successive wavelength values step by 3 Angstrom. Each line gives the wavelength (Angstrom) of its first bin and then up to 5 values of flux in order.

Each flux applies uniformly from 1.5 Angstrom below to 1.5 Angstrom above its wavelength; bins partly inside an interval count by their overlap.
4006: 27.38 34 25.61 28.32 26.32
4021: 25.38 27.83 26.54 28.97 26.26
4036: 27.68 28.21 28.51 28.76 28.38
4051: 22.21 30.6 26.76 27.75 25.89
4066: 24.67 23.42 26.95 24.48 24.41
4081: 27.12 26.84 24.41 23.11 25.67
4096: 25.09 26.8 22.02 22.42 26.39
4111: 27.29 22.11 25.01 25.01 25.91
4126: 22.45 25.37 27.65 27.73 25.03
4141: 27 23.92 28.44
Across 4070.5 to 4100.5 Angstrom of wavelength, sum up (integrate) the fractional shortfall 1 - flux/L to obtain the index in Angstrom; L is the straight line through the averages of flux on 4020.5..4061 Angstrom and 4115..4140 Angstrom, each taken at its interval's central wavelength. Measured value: 1.1 Angstrom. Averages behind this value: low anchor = 27.5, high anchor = 25.5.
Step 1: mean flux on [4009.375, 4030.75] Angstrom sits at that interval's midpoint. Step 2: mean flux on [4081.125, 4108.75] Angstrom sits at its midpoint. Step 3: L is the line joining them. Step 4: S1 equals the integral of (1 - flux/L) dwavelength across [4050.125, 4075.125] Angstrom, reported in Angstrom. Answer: -0.1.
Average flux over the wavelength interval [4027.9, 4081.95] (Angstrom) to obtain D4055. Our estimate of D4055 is 26.7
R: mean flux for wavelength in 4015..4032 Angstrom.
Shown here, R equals 27.1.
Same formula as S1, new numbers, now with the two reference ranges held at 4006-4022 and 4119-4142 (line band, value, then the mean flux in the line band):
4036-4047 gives -0.4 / 28.4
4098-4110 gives 0.8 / 24.4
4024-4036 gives 0.1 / 27.4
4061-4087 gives 1.3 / 25.5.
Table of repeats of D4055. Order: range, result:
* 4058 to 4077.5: 25.5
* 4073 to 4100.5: 25.4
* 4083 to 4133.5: 24.9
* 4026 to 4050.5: 27.7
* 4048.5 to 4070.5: 26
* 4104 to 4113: 25.3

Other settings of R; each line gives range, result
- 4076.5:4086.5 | 26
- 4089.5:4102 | 25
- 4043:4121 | 25.5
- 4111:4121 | 24.5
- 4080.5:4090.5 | 25.4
